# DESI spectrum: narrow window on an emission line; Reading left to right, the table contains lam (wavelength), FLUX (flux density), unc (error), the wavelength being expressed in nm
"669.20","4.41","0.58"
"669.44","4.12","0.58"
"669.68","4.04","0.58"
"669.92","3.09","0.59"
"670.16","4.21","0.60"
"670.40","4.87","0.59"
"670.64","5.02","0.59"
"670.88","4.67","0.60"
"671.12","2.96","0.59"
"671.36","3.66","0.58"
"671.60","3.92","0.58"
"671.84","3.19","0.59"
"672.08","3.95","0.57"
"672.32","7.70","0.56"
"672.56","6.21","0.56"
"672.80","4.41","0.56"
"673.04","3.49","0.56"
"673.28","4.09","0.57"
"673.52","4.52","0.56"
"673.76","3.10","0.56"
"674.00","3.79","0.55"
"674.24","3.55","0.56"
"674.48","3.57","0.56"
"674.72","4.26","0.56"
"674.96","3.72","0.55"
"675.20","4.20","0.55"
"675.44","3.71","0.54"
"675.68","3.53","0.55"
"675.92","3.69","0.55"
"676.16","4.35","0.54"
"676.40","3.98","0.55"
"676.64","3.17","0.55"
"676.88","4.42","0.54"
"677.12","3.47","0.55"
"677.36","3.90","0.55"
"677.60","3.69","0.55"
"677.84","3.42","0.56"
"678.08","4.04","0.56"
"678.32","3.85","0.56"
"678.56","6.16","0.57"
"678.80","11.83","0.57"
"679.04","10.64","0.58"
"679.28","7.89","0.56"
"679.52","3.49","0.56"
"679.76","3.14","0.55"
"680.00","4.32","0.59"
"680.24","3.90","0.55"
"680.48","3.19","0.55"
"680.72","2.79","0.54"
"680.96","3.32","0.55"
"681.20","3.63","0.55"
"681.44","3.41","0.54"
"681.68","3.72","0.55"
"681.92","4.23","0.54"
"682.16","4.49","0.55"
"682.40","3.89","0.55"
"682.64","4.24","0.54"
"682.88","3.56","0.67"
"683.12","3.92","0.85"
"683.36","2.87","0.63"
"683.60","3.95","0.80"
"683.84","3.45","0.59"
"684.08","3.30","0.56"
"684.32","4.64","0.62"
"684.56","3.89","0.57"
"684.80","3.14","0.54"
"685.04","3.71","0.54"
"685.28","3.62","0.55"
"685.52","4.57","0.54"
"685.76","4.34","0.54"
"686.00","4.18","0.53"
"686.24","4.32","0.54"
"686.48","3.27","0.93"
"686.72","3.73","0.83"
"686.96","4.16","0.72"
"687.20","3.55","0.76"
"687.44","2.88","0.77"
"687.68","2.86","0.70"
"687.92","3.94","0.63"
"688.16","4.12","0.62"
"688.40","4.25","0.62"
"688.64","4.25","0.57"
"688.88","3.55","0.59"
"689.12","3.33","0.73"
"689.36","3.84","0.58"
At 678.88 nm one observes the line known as [O III] 5007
